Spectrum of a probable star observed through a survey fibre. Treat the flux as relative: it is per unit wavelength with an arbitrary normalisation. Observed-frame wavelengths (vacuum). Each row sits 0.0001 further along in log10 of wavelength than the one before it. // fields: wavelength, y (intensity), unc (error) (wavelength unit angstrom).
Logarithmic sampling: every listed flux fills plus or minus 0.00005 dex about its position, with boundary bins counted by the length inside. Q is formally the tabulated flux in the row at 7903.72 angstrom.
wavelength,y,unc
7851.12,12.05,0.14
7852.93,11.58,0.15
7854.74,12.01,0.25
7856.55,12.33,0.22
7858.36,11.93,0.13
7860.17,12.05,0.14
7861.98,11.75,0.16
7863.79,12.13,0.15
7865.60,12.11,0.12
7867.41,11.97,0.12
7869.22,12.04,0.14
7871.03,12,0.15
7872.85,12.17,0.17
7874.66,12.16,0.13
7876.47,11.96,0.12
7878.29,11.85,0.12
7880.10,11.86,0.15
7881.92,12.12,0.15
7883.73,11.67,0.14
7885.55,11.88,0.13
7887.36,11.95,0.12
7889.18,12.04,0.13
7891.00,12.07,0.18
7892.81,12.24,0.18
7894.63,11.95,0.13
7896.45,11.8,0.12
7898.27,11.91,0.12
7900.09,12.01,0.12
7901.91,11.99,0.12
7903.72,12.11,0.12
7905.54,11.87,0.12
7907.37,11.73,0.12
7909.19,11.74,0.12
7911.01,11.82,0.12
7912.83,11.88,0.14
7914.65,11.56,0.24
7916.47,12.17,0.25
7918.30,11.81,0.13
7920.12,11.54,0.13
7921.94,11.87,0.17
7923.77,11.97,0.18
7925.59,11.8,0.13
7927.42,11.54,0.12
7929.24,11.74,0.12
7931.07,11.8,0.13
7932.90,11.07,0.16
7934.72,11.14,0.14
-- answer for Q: 12.11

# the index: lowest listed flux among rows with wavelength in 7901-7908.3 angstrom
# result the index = 11.73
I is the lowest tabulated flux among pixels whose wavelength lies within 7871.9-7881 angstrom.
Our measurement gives 11.85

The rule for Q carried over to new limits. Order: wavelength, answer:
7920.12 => 11.54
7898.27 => 11.91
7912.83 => 11.88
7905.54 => 11.87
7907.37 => 11.73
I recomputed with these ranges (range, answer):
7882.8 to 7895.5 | 11.67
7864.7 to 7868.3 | 11.97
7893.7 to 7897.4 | 11.8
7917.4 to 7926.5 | 11.54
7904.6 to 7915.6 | 11.56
